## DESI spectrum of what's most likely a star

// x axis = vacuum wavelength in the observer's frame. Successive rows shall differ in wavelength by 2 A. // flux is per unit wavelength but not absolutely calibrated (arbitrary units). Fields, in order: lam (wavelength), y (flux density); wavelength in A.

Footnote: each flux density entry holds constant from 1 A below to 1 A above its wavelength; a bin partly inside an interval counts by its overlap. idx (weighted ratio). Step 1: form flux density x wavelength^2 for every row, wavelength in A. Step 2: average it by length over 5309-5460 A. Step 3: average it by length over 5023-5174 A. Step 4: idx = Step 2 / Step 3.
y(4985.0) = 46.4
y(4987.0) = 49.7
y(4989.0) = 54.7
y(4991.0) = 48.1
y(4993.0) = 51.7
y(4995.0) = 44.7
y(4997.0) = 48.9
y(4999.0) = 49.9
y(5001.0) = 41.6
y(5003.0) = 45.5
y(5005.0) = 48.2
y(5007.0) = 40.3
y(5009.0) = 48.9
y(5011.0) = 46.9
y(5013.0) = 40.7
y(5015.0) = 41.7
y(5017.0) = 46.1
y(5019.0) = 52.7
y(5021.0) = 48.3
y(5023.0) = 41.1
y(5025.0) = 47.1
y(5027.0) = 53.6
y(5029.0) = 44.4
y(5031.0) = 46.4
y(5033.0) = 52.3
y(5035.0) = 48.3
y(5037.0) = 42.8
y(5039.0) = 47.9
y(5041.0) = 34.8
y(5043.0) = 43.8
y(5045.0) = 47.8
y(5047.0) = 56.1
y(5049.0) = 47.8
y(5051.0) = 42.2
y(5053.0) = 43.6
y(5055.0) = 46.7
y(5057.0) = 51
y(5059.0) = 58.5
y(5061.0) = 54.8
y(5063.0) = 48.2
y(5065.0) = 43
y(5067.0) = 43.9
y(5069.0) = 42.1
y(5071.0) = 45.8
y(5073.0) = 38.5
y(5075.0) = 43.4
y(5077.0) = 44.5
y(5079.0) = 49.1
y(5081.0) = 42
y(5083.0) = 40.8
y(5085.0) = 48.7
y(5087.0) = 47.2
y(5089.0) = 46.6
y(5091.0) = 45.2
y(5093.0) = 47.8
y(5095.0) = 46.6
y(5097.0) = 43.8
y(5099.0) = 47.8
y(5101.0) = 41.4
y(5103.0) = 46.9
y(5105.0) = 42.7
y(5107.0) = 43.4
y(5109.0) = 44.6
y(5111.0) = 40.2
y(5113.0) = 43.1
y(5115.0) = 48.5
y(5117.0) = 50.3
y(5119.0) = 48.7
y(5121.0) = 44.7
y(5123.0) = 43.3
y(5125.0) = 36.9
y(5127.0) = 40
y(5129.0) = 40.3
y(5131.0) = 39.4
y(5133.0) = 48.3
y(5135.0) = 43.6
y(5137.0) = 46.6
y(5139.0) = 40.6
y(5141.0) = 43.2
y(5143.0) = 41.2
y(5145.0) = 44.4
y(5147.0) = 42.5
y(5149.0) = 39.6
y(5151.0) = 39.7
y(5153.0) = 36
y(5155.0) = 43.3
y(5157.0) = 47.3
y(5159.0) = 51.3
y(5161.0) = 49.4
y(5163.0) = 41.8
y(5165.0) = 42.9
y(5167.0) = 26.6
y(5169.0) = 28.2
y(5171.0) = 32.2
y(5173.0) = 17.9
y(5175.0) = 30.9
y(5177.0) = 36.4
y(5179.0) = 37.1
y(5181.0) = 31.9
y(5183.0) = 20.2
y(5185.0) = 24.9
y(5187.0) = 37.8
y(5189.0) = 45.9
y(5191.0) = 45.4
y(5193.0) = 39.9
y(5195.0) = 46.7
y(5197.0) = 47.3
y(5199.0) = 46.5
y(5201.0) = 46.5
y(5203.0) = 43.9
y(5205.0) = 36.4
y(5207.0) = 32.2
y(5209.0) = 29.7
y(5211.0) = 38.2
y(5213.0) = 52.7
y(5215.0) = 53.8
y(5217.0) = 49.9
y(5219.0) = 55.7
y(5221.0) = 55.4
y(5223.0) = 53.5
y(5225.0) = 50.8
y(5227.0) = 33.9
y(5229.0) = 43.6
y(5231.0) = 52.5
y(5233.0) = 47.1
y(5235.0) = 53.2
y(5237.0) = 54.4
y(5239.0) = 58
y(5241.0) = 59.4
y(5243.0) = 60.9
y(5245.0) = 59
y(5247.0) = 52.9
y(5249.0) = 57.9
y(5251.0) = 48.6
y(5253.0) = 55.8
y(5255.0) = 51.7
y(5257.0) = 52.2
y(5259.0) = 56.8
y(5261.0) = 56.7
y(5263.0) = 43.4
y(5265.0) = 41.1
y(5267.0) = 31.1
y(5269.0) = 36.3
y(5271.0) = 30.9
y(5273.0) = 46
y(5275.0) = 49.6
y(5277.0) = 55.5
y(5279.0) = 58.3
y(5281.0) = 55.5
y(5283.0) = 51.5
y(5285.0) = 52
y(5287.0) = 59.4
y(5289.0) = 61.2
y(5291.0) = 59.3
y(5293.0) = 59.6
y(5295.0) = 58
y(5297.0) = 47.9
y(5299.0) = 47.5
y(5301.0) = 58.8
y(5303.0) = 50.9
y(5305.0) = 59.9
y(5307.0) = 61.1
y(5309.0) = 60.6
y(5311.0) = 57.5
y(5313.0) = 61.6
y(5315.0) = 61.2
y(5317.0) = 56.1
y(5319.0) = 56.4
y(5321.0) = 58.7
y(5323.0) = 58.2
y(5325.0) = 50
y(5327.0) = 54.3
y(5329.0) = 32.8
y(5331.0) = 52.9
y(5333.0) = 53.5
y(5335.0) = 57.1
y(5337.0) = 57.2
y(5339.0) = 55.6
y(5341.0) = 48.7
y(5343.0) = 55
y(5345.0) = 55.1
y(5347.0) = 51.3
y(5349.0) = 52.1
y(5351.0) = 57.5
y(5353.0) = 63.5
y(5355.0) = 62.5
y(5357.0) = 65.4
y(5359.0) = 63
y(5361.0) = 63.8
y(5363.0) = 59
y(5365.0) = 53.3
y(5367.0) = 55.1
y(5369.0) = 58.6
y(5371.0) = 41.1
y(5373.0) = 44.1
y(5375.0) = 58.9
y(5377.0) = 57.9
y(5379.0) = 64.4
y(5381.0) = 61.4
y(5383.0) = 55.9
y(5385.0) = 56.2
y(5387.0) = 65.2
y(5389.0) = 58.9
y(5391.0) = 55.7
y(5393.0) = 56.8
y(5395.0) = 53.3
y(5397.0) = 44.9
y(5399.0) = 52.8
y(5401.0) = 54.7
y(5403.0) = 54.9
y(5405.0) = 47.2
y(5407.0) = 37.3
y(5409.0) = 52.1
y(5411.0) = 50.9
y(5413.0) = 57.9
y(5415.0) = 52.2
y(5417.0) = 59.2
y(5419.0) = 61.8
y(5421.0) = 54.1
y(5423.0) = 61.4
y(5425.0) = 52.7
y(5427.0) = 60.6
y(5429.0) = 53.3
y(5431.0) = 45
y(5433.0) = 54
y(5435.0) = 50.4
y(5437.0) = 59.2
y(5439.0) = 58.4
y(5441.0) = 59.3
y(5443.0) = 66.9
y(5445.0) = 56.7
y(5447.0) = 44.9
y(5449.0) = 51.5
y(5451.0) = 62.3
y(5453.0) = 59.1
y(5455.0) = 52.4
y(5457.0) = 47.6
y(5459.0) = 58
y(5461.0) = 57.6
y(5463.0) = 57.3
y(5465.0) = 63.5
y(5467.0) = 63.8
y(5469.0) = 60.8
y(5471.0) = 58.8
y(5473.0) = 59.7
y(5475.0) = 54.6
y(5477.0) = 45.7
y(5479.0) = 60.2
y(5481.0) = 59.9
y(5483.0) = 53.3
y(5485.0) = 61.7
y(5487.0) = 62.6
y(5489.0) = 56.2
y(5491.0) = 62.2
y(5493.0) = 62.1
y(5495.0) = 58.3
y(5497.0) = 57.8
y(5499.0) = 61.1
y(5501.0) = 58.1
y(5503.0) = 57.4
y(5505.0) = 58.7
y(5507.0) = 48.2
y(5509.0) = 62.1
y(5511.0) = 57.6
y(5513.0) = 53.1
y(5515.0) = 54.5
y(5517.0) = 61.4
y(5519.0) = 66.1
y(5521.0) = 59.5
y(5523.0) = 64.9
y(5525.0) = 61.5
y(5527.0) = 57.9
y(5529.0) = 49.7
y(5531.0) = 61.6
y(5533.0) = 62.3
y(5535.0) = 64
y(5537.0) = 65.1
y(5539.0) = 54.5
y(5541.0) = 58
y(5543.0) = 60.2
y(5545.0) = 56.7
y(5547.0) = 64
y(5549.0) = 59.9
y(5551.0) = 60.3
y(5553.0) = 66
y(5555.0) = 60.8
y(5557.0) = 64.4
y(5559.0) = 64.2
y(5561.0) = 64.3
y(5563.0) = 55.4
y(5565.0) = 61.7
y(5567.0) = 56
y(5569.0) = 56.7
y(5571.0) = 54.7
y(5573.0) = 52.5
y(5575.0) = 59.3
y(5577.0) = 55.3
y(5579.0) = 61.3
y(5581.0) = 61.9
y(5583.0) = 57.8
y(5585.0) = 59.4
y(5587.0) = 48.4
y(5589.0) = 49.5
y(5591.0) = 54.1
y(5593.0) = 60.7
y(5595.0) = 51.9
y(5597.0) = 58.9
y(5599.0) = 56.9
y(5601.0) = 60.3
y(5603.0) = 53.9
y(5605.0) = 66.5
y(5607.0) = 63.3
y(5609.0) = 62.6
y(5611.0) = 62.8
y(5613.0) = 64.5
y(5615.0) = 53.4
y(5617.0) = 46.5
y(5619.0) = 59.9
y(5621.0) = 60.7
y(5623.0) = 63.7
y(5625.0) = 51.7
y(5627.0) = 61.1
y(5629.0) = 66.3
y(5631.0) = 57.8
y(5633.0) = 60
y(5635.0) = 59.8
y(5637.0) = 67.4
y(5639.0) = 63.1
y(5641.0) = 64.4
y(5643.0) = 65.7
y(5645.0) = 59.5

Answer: 1.40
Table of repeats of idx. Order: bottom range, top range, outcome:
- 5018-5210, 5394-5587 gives 1.54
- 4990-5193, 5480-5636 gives 1.62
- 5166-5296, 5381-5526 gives 1.33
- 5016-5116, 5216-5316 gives 1.24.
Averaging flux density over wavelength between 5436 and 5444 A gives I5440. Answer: 61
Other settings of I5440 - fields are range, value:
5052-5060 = 50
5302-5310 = 58.1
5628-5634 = 61.4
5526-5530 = 53.8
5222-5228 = 46.1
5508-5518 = 57.7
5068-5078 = 42.9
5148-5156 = 39.7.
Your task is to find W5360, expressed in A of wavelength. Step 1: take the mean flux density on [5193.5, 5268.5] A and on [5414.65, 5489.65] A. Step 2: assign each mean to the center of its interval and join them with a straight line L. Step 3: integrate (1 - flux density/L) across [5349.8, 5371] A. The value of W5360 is -2.28 A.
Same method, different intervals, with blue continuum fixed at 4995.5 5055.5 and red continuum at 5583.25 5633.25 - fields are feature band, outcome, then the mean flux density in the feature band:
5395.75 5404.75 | 0.40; 51.5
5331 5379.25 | -2.96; 56.2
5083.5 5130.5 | 3.17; 44.6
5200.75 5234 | 3.01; 45.6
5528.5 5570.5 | -2.50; 60.3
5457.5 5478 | -0.91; 57.7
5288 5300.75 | -1.00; 55.8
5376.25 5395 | -1.85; 58.9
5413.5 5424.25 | -0.67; 57.6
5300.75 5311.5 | -1.27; 58.1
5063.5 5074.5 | 0.97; 42.9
